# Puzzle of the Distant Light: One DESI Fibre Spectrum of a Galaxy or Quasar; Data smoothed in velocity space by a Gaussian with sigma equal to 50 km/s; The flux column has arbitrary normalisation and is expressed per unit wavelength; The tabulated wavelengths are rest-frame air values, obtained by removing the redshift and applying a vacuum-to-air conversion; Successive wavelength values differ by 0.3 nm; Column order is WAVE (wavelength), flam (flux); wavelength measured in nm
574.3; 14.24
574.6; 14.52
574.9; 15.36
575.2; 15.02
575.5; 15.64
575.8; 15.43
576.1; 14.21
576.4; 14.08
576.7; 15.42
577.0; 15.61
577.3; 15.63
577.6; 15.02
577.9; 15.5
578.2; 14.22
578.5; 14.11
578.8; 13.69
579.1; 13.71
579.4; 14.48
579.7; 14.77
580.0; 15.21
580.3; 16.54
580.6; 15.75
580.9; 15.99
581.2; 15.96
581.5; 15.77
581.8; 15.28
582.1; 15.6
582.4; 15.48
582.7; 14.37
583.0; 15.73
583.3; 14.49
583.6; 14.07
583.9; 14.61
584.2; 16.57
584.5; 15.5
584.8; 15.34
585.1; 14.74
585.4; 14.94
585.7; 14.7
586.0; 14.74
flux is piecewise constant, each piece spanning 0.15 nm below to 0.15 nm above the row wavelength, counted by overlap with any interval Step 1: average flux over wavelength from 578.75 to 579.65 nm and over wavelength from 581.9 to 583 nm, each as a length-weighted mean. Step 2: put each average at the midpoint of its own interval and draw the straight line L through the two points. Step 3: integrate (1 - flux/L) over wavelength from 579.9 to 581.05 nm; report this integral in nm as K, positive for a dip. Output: -0.11 nm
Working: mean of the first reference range 14.1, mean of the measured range 15.9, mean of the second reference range 15.2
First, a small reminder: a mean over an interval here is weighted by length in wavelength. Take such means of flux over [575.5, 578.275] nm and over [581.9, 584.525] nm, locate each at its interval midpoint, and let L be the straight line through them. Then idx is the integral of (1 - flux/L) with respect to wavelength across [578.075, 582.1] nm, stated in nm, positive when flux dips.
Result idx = 0.01 nm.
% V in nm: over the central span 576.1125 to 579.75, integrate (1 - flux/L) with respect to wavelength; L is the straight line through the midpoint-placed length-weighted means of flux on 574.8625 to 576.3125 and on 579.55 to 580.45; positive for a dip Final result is 0.15 nm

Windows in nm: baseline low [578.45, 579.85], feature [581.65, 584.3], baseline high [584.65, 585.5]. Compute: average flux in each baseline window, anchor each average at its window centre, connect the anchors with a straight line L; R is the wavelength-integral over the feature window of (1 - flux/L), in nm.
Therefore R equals -0.072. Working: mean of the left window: 14.2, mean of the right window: 15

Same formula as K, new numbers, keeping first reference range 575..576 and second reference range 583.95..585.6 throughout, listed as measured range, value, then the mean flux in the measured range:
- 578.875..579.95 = 0.07 nm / 14.4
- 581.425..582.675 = -0.01 nm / 15.4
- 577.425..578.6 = 0.04 nm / 14.8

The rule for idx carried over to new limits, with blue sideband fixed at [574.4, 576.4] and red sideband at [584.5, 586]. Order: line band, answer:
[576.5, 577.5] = -0.03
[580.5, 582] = -0.08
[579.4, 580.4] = -0.02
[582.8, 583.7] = 0.01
